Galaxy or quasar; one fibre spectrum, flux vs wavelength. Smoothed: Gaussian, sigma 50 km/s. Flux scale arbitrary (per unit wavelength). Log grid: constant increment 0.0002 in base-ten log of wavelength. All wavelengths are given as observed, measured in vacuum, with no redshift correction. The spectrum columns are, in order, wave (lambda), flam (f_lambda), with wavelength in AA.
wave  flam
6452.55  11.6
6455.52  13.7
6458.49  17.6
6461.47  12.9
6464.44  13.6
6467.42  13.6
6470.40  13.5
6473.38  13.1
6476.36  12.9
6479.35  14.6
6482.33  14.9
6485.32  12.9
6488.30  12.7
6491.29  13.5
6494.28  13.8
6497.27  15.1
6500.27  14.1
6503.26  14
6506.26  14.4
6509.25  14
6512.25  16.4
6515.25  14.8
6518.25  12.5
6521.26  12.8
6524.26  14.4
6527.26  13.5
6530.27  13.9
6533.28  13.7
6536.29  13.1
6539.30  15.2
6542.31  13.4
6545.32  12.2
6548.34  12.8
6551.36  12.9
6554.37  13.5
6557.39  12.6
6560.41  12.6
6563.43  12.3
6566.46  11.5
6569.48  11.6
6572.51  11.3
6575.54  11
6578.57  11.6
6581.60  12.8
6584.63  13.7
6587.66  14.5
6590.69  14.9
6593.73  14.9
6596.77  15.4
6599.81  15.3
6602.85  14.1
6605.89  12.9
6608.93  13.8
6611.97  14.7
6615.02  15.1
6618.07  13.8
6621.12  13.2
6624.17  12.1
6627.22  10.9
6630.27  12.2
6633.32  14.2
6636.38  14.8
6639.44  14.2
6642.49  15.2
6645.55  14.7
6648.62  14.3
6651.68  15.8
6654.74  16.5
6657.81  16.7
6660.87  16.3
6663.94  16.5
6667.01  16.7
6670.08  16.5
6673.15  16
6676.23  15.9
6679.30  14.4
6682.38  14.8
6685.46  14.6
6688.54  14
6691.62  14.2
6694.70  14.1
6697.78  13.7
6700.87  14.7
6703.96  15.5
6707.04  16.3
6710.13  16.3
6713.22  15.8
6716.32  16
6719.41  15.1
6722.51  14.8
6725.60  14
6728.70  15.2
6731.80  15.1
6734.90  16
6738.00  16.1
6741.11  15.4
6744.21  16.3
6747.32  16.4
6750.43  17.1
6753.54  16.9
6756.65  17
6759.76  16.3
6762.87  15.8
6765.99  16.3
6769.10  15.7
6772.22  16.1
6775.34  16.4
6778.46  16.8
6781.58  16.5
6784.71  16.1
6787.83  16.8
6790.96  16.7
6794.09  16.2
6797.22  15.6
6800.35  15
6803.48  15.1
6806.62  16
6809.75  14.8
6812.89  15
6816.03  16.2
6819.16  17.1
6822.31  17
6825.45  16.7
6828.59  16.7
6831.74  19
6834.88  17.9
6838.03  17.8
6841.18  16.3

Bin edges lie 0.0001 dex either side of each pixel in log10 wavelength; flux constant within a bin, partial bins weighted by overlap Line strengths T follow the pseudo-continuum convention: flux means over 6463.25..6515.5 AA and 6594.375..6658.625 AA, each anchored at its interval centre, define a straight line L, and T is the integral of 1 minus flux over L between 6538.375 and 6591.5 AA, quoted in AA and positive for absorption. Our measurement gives 5.2 AA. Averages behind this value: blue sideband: 14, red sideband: 14.3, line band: 12.7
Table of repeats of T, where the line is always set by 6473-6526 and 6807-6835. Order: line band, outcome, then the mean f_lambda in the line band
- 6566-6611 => 4.15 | 13.3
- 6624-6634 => 1.87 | 12.2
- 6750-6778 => -0.41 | 16.4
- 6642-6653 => 0.16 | 15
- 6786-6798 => 0.01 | 16.4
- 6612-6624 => 0.84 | 13.9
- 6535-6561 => 2.16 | 13.2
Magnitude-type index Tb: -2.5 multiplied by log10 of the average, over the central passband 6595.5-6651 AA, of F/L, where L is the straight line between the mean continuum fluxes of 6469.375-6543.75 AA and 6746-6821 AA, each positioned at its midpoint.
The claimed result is 0.07 mag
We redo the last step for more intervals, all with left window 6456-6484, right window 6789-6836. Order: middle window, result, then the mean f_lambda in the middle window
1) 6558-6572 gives 0.22 mag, 12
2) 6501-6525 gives 0.01 mag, 14.2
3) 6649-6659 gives -0.06 mag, 16.1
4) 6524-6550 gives 0.07 mag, 13.5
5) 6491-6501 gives 0.00 mag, 14.2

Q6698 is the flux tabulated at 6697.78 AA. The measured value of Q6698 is 13.7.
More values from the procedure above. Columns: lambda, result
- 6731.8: 15.1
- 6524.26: 14.4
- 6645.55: 14.7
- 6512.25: 16.4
